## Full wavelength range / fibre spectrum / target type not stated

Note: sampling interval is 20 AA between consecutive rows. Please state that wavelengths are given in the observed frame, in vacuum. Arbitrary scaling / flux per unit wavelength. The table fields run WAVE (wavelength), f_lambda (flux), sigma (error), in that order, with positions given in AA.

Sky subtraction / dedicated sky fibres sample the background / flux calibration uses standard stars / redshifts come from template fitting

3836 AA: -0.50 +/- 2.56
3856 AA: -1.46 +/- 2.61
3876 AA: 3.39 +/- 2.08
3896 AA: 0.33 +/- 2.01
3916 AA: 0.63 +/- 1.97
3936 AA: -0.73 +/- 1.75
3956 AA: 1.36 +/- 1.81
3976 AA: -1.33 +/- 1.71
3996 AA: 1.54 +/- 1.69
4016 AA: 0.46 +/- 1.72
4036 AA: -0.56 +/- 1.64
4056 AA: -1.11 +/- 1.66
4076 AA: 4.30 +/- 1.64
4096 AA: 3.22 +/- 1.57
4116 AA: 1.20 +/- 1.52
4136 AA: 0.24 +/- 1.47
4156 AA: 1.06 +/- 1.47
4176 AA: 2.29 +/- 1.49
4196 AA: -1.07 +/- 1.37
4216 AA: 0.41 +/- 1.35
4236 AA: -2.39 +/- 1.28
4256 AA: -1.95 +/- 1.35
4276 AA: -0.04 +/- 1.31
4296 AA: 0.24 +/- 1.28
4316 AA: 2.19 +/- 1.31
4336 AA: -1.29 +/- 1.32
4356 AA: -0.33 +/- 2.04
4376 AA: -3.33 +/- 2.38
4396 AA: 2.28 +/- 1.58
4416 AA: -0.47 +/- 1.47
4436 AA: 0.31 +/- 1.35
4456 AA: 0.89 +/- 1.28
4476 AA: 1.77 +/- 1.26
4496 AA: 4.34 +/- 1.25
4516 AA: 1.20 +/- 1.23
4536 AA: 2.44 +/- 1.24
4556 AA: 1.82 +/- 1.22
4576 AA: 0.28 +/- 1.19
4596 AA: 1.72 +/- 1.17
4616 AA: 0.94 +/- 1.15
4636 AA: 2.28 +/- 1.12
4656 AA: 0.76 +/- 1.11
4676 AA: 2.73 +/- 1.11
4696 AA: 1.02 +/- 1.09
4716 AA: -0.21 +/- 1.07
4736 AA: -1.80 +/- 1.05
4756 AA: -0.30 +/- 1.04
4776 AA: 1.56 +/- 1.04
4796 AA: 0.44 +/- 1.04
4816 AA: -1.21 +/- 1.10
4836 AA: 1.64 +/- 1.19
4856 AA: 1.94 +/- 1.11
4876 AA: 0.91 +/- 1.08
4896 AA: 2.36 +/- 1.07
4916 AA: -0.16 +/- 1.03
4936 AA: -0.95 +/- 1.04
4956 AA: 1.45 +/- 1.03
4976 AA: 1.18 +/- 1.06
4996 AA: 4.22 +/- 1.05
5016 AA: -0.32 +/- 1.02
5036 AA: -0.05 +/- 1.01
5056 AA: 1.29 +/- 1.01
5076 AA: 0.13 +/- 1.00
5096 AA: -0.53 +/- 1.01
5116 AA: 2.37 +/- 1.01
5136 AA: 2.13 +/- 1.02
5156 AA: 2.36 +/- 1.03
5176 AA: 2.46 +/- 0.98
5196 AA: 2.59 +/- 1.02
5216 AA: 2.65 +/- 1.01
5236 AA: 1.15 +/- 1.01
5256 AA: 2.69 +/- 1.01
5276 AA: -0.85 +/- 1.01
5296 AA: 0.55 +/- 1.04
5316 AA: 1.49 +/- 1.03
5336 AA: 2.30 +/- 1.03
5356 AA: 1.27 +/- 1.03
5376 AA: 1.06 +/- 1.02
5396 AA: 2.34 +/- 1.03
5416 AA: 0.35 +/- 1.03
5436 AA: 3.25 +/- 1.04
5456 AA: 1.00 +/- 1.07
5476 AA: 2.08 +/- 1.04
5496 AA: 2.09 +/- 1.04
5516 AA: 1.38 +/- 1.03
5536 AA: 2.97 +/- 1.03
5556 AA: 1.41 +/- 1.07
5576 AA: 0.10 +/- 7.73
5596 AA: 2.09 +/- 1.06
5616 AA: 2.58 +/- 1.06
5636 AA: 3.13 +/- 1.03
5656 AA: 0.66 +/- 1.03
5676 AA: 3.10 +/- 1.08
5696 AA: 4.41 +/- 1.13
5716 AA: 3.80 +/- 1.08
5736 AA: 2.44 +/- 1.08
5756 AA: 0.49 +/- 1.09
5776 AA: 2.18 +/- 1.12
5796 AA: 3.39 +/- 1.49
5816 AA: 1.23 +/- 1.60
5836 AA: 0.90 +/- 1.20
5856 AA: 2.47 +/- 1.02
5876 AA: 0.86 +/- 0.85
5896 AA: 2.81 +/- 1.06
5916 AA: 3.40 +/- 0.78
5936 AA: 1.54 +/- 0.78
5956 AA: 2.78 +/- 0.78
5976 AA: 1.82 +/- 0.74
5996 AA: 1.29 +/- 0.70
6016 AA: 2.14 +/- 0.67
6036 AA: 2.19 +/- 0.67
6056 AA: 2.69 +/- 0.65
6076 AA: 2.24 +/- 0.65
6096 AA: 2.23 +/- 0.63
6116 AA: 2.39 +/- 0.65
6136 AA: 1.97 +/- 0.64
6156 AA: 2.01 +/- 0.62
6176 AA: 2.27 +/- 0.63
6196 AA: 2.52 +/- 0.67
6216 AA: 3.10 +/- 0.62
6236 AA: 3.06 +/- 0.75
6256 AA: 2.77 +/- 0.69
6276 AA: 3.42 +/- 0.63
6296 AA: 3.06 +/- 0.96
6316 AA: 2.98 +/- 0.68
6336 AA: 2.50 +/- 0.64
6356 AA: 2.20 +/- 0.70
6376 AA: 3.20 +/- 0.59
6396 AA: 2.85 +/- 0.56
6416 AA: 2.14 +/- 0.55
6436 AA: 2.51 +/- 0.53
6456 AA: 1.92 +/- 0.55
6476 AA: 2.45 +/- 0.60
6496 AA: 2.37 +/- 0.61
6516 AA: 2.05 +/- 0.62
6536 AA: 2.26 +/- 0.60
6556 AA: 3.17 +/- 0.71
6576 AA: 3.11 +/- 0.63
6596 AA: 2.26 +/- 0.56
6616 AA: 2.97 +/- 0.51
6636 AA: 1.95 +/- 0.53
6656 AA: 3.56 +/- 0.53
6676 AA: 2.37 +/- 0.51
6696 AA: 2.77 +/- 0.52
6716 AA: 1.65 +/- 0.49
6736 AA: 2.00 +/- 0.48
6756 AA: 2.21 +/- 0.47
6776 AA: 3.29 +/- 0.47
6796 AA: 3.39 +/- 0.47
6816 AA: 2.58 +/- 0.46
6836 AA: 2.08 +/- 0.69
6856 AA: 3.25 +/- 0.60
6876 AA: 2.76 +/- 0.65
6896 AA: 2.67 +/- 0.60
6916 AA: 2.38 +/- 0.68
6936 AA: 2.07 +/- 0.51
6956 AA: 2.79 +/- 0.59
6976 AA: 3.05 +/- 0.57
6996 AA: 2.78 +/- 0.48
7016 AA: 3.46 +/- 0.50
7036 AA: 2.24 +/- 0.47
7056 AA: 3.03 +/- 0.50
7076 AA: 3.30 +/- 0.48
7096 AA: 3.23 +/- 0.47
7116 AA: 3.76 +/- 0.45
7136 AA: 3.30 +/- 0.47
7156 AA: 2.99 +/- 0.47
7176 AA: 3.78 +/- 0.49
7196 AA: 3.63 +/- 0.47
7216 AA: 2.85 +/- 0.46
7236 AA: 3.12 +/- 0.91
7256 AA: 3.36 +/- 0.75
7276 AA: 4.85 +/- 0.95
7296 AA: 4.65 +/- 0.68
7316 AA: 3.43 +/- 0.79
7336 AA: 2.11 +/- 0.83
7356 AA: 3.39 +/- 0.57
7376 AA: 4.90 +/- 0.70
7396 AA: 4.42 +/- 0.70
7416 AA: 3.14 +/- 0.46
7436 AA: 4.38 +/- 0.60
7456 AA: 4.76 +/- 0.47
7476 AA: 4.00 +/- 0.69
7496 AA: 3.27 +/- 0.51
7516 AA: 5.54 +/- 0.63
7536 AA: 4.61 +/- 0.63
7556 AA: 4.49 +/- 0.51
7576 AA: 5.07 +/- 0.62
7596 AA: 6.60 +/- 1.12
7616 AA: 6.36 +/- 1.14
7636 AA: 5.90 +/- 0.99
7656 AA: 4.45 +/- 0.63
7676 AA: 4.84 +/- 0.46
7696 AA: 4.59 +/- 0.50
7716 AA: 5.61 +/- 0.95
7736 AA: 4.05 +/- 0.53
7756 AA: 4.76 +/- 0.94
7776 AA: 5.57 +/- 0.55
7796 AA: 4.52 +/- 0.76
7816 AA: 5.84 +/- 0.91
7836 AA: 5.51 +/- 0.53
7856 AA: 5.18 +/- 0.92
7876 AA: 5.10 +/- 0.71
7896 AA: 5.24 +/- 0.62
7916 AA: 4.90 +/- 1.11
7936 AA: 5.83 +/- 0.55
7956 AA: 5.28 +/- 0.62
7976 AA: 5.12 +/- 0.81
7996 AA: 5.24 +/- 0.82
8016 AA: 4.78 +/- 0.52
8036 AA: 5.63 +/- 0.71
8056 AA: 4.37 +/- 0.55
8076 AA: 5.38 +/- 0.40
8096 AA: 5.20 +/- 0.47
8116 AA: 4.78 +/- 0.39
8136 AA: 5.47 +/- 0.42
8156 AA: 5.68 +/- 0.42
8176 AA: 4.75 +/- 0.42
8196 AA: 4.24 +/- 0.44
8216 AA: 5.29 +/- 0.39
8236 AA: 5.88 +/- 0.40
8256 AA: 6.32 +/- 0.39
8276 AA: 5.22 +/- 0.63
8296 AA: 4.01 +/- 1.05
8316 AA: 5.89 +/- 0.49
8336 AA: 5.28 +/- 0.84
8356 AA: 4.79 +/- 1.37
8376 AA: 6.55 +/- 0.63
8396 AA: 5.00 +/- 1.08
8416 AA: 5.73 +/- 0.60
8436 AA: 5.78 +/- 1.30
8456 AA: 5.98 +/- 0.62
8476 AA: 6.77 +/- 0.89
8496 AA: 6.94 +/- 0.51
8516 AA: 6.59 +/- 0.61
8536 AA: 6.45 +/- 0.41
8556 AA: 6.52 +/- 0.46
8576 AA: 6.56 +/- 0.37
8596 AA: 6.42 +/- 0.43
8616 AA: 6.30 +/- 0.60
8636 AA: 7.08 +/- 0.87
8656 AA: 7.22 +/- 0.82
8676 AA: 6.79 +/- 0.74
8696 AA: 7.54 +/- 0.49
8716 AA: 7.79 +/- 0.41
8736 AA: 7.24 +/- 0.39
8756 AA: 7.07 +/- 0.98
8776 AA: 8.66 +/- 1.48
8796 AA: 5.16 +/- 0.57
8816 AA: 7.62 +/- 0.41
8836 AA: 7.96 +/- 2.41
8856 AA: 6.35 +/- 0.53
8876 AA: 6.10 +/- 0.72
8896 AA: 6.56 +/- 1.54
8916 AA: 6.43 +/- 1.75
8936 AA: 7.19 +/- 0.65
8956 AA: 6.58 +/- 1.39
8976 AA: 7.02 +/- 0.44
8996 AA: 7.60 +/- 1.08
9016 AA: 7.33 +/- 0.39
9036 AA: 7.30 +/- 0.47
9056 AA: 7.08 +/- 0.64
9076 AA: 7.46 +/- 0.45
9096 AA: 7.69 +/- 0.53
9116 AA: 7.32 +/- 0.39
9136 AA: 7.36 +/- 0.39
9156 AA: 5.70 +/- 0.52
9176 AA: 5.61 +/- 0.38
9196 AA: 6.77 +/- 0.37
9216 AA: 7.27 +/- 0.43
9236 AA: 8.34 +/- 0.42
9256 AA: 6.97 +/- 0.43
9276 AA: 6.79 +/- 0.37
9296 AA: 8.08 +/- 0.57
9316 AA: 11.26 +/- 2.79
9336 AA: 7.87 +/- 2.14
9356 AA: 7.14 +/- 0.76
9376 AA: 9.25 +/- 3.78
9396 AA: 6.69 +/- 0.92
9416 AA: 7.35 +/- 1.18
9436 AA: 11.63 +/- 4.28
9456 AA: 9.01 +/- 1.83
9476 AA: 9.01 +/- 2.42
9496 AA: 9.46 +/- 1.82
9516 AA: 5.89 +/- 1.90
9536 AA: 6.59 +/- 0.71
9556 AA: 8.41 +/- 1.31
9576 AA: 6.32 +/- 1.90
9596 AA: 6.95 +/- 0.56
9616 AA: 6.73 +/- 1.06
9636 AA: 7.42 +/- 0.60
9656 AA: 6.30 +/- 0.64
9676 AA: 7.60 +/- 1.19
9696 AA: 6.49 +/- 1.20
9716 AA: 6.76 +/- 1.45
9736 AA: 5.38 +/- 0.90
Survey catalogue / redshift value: 0.88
